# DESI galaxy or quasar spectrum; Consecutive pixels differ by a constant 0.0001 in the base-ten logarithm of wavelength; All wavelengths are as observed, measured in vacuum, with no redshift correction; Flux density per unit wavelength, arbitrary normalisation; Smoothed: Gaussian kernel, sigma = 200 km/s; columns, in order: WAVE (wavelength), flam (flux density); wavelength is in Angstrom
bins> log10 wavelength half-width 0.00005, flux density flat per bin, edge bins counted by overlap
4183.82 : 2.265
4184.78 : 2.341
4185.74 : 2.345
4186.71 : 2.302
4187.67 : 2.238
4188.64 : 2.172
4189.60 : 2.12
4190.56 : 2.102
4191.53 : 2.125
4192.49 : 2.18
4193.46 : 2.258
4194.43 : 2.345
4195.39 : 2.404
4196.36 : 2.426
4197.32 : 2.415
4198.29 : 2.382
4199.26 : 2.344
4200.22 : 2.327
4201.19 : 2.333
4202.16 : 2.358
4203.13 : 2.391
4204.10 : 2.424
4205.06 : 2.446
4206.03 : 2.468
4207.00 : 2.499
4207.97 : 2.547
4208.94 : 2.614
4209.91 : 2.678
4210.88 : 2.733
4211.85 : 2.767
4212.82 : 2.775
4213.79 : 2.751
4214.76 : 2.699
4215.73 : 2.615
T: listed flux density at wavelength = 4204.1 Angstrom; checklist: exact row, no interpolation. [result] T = 2.424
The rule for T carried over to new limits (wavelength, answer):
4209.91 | 2.678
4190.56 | 2.102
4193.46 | 2.258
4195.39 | 2.404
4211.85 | 2.767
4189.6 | 2.12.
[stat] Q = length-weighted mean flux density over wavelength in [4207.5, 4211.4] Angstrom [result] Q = 2.64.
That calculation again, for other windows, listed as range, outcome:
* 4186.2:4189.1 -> 2.23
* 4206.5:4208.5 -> 2.52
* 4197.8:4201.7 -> 2.34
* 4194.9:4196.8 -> 2.42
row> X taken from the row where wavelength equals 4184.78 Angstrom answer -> 2.341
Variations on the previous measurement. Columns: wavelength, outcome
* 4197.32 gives 2.415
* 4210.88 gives 2.733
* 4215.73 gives 2.615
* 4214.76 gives 2.699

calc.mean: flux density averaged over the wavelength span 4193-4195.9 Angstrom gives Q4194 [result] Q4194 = 2.34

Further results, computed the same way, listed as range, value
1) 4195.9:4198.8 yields 2.41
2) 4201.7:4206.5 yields 2.42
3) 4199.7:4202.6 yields 2.34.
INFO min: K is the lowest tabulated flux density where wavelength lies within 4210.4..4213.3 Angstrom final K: 2.733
